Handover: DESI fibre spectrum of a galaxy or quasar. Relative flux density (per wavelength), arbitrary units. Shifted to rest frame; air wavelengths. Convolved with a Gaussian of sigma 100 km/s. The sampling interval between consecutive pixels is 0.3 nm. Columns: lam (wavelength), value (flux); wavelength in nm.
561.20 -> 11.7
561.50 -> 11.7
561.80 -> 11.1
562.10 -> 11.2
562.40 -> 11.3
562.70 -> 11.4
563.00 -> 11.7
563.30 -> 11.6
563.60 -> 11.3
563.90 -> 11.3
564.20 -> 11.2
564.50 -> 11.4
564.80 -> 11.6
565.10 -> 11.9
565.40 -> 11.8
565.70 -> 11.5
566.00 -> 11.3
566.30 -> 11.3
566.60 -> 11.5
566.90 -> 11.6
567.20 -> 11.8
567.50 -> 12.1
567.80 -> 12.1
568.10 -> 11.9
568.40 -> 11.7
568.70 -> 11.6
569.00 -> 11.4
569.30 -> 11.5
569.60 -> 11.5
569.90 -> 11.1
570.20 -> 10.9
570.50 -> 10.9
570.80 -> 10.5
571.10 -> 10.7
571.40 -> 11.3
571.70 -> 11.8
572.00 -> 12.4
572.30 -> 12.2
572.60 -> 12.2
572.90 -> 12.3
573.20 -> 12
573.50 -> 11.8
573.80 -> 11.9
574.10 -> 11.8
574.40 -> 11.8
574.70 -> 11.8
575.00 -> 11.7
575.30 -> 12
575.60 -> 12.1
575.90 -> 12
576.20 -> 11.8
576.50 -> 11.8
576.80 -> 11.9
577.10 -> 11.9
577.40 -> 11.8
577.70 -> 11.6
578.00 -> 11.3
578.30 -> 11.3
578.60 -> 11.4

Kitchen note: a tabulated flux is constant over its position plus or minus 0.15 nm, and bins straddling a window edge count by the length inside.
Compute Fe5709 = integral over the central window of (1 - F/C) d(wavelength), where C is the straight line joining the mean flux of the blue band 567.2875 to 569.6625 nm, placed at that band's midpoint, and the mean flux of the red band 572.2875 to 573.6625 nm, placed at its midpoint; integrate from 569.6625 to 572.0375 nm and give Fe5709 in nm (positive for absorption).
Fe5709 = 0.15 nm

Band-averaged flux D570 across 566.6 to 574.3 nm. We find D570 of 11.6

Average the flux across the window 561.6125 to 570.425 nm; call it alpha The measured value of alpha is 11.5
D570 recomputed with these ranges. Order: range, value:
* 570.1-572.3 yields 11.3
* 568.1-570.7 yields 11.3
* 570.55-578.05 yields 11.8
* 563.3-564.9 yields 11.4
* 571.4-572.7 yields 12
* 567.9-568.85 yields 11.8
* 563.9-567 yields 11.5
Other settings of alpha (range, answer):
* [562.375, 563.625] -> 11.5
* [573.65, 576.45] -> 11.9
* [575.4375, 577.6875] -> 11.9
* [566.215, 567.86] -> 11.7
